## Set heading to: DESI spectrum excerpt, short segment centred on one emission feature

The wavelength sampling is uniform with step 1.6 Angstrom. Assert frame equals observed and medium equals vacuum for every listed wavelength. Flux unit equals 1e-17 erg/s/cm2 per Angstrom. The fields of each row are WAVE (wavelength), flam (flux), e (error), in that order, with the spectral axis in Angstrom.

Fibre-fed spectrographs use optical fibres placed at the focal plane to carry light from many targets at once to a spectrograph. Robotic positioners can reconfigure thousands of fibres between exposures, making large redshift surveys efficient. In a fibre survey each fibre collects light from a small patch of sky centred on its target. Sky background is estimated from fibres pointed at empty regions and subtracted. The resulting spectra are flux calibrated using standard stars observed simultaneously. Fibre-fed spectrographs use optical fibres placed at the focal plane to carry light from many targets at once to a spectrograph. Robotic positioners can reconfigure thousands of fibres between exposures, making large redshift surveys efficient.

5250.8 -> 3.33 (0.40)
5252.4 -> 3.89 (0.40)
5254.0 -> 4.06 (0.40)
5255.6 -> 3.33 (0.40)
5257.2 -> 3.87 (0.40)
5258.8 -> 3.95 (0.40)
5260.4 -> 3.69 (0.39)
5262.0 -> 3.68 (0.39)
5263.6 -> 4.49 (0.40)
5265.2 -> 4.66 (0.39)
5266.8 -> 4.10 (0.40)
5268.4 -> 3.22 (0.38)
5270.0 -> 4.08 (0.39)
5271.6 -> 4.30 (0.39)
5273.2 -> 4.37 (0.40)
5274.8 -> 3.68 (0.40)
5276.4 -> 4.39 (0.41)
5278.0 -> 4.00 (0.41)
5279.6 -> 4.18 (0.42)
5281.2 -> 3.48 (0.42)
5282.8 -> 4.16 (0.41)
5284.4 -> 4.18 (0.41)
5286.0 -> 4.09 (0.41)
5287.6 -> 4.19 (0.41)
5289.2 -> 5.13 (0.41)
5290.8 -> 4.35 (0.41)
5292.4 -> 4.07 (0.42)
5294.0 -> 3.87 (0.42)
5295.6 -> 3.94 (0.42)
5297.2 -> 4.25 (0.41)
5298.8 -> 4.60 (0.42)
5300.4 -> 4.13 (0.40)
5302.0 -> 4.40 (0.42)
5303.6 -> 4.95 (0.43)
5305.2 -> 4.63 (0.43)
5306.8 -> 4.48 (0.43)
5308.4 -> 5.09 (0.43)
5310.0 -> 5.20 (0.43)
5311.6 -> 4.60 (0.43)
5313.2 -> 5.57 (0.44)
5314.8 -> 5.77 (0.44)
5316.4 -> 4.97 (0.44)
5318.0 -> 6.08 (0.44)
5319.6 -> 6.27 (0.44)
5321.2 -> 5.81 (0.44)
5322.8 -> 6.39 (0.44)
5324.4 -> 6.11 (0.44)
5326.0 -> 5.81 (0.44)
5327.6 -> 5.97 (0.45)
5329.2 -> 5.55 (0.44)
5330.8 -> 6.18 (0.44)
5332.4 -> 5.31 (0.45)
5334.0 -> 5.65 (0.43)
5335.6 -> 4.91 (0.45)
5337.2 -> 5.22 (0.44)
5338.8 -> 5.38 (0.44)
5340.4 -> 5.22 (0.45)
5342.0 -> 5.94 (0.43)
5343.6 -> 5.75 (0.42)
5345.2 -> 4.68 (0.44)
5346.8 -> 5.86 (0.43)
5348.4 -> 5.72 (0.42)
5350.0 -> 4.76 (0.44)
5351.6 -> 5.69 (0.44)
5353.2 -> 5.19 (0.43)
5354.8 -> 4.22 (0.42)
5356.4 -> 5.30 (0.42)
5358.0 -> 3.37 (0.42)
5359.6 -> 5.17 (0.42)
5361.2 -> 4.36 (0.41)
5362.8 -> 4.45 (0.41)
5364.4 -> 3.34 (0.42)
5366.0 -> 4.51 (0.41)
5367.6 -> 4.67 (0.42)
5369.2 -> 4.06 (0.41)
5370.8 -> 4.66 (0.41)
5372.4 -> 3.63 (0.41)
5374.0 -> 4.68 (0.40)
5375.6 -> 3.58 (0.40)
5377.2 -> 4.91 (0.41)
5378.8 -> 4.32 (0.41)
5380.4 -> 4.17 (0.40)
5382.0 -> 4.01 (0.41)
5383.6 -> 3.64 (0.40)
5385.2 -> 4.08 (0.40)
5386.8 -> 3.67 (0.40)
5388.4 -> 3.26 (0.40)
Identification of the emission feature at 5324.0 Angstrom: Mg II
